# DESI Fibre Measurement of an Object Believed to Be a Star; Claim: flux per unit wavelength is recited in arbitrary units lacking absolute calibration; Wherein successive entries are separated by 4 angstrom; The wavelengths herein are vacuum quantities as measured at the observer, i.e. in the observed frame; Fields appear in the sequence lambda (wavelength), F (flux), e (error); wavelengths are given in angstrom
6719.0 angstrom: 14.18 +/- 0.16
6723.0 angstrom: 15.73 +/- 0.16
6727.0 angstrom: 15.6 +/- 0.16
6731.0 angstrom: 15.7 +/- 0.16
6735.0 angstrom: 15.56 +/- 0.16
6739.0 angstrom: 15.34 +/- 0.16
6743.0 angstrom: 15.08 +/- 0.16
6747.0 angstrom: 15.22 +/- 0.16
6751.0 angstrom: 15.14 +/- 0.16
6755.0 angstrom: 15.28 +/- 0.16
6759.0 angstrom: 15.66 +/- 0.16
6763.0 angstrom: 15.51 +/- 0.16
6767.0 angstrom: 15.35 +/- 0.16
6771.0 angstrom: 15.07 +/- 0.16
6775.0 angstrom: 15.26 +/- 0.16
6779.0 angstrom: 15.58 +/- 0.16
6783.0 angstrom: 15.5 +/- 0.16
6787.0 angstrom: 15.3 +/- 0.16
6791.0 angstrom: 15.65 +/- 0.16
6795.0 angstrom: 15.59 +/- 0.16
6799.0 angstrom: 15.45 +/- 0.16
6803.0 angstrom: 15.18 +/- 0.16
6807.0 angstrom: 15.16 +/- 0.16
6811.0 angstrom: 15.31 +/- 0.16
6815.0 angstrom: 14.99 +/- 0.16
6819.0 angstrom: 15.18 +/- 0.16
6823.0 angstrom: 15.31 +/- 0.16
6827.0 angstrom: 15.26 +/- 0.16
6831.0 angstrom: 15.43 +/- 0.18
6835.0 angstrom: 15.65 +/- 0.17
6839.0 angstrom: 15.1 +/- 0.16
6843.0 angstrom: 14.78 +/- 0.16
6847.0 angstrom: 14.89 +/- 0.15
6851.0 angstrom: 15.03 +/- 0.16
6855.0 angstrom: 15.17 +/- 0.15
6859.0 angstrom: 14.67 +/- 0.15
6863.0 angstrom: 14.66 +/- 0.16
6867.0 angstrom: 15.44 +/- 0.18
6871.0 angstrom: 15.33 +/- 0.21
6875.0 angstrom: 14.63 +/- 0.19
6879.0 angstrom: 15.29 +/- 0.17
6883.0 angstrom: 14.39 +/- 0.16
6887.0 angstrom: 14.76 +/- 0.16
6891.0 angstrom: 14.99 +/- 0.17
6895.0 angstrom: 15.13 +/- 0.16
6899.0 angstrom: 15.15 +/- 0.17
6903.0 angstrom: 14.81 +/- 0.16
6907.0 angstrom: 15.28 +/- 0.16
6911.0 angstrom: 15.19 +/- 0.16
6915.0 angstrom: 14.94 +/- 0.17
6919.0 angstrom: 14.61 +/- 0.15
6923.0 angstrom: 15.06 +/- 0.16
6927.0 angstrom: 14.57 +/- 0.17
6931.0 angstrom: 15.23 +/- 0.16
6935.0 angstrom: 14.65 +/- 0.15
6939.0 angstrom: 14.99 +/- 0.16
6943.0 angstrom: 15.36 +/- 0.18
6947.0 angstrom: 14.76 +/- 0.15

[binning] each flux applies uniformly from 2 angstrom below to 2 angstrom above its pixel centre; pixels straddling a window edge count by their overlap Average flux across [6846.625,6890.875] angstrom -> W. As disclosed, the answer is 14.9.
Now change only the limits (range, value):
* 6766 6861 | 15.2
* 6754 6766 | 15.5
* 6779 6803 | 15.5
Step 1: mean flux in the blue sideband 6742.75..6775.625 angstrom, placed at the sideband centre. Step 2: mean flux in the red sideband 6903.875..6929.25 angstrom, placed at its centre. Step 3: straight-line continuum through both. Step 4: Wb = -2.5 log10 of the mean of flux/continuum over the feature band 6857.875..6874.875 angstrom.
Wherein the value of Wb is 0.00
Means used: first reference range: 15.3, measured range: 15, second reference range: 14.9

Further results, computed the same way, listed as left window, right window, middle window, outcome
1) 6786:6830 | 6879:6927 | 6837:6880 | 0.01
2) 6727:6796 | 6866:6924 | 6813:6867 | 0.00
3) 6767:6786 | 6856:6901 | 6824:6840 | -0.02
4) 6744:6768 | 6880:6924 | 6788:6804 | -0.02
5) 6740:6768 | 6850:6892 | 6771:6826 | -0.01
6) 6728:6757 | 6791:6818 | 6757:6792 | -0.01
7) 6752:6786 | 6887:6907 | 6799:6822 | 0.01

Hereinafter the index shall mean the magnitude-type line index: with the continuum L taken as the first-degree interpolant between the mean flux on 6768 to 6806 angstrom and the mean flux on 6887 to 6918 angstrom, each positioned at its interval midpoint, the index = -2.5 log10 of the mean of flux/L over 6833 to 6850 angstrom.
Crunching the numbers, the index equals 0.009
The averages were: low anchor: 15.4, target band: 15.1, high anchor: 15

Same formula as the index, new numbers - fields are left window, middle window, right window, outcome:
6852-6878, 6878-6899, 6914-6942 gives 0.00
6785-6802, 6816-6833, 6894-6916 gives 0.01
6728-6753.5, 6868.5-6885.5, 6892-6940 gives 0.01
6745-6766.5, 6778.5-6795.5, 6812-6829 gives -0.02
